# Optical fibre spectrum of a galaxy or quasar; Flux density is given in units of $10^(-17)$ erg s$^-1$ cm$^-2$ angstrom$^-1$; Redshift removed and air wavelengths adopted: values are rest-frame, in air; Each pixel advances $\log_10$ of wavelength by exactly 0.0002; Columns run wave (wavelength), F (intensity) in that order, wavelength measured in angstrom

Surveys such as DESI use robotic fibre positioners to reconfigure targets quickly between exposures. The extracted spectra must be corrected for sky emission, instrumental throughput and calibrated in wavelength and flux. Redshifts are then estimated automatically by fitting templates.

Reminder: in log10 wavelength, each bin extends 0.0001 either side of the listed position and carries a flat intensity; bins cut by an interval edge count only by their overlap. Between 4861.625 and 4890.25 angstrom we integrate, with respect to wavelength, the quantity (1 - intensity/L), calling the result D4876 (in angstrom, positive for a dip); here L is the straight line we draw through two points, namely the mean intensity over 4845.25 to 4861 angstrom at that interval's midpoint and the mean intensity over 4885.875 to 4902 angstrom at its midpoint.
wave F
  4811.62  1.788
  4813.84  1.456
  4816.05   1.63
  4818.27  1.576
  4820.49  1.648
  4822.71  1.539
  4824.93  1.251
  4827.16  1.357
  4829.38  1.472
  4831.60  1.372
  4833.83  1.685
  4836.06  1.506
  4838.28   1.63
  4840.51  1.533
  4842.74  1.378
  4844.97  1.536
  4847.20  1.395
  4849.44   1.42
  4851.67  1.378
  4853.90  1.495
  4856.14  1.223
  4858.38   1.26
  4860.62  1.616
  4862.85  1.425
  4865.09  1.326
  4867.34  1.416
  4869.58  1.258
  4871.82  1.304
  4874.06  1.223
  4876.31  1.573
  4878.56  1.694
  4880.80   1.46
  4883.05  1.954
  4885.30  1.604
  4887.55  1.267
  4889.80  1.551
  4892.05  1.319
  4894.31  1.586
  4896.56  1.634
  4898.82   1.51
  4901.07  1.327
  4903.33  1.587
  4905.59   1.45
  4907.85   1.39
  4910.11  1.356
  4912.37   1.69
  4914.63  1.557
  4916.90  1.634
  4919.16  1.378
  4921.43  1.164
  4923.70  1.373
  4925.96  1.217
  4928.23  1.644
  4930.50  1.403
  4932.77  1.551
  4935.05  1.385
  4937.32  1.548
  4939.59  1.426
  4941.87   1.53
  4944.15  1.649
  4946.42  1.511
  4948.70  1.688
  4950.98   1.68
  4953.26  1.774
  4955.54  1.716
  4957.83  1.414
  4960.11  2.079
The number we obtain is -0.62 angstrom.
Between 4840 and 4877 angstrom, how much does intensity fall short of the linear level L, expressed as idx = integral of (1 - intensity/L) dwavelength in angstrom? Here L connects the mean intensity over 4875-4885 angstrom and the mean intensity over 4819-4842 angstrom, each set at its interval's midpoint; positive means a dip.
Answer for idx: 4.50 angstrom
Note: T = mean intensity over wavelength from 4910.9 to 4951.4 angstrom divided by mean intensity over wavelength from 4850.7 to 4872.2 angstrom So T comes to 1.09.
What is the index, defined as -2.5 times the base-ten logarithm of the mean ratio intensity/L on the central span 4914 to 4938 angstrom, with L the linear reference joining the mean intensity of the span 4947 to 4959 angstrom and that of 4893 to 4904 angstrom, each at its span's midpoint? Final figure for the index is 0.11 mag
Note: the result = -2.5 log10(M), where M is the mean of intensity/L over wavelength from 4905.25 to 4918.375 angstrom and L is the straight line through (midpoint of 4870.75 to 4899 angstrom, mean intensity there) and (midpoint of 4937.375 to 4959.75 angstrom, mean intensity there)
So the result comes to 0.03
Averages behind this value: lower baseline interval 1.51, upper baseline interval 1.61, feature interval 1.51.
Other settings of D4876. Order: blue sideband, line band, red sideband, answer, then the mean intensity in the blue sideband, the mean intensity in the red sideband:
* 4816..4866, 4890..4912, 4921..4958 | 0.33 angstrom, 1.46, 1.52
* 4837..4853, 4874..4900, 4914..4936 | -1.73 angstrom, 1.47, 1.43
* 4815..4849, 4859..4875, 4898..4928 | 1.17 angstrom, 1.5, 1.44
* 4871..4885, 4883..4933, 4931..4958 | 2.70 angstrom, 1.54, 1.57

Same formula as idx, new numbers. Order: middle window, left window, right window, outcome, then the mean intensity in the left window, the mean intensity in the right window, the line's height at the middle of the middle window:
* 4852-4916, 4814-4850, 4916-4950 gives 0.8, 1.5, 1.47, 1.48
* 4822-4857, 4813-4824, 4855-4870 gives 0.5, 1.57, 1.36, 1.47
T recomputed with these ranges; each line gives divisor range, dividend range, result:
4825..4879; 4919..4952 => 1.03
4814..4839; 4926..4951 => 1.01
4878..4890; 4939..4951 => 0.99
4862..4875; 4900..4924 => 1.09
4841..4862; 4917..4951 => 1.04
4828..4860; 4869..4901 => 1.03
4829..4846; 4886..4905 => 0.97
